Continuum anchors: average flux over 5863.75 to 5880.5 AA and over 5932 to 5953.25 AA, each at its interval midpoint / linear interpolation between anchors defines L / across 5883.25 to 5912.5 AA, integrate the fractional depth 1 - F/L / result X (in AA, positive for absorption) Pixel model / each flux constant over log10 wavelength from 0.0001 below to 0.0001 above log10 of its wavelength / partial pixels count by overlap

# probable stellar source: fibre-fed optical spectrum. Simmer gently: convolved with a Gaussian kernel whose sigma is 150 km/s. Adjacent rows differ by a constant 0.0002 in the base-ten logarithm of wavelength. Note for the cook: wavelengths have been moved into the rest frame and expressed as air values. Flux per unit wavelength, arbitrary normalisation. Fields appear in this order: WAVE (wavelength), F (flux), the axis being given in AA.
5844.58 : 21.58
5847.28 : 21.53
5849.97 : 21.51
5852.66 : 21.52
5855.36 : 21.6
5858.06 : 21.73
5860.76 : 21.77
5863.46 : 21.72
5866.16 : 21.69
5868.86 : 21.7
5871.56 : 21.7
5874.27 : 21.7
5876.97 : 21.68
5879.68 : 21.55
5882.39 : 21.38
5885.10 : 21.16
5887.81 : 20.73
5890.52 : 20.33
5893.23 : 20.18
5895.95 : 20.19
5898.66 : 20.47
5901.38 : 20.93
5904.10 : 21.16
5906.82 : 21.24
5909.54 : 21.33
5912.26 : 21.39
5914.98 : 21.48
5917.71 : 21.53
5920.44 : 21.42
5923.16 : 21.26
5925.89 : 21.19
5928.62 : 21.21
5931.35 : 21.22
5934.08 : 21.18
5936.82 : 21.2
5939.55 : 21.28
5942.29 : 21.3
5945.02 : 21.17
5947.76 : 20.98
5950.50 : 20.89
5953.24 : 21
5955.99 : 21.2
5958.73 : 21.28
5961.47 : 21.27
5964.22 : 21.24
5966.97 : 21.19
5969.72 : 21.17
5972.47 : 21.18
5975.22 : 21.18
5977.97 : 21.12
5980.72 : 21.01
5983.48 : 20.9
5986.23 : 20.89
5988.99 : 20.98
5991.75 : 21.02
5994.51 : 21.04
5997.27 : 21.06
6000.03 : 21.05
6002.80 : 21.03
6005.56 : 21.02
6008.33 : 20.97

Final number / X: 0.9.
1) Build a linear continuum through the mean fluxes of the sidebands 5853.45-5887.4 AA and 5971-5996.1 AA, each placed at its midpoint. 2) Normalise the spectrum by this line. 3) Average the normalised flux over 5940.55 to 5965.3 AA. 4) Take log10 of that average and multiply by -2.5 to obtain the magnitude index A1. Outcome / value 0.00 mag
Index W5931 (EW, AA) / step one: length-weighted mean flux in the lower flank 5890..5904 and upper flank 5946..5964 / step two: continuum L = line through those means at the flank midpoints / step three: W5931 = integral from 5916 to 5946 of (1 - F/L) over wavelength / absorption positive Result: -0.6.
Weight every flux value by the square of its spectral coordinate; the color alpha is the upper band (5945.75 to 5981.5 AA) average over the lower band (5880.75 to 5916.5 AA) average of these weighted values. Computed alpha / 1.0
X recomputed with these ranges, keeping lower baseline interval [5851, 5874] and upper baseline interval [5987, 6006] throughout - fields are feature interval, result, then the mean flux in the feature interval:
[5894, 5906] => 0.4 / 20.7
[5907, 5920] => 0.0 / 21.4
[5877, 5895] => 0.5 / 20.9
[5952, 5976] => 0.0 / 21.2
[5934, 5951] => 0.1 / 21.2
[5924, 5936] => 0.1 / 21.2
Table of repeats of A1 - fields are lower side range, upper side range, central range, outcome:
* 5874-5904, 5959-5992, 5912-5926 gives -0.02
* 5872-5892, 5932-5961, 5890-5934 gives 0.01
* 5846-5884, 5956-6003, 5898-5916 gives 0.01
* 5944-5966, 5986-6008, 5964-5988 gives 0.00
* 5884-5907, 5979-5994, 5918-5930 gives -0.03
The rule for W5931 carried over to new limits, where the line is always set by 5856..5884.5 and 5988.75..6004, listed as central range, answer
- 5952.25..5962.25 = 0.0 AA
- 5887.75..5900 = 0.7 AA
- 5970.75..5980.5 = 0.0 AA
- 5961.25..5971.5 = 0.0 AA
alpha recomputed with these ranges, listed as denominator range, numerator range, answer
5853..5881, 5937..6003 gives 1.01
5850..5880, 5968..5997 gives 1.01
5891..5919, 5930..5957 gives 1.02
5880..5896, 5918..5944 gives 1.04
